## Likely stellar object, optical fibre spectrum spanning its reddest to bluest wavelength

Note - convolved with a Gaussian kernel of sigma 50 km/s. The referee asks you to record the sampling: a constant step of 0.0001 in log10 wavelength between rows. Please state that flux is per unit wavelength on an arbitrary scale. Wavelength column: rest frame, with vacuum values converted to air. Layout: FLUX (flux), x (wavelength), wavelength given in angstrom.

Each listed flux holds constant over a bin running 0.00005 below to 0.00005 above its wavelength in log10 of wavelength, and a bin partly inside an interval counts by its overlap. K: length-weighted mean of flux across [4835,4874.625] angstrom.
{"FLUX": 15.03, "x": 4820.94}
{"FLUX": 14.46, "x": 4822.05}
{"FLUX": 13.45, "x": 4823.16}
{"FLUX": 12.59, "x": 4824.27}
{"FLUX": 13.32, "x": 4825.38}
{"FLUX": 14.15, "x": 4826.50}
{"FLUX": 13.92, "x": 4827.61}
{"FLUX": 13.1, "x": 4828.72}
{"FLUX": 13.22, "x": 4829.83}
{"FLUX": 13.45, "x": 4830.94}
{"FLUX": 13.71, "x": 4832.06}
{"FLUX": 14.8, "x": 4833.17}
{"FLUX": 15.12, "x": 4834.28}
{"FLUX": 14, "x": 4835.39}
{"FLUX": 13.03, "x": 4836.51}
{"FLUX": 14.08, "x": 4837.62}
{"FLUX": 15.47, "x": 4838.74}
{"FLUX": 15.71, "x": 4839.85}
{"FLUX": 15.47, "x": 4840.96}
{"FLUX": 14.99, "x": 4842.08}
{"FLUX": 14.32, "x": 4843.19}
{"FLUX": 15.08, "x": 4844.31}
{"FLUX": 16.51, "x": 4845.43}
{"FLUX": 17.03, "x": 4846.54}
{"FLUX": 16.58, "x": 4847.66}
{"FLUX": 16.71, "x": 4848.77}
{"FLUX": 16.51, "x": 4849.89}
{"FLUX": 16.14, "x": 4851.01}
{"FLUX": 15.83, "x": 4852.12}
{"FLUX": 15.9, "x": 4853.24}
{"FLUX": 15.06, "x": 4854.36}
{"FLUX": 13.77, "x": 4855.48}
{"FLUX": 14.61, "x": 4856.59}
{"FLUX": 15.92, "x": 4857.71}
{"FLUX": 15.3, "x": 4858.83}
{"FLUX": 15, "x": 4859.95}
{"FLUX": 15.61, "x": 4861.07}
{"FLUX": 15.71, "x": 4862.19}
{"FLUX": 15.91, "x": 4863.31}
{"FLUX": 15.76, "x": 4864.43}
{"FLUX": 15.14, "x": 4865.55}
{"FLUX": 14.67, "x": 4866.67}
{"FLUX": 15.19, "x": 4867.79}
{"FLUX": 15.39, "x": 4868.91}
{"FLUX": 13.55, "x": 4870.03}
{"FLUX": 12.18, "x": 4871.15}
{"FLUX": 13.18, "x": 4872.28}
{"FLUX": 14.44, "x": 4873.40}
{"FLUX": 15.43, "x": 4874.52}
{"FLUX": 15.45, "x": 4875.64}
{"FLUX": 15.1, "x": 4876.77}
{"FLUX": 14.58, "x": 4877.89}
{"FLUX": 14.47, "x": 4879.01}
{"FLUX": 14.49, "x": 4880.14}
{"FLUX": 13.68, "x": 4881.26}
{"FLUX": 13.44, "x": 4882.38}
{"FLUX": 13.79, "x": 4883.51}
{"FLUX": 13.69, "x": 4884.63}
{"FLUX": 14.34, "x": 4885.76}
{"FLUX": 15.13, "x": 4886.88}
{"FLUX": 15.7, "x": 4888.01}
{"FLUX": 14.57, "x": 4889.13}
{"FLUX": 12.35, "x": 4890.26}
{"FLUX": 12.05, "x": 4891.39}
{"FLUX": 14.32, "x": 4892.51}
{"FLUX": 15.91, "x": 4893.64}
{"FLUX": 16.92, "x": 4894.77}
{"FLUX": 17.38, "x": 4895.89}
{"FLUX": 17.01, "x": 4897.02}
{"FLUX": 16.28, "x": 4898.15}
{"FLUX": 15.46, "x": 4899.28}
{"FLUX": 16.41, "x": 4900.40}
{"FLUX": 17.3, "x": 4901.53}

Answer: 15.1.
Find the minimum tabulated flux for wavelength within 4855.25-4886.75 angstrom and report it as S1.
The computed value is 12.18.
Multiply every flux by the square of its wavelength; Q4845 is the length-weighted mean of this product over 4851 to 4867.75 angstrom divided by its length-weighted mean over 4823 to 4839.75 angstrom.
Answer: 1.1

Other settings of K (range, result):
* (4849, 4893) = 14.7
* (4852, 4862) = 15.2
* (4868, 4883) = 14.3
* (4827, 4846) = 14.5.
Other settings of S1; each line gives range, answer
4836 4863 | 13.03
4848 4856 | 13.77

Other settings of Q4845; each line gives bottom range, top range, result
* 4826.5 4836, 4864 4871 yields 1.08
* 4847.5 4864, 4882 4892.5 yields 0.90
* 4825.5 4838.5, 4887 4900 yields 1.13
